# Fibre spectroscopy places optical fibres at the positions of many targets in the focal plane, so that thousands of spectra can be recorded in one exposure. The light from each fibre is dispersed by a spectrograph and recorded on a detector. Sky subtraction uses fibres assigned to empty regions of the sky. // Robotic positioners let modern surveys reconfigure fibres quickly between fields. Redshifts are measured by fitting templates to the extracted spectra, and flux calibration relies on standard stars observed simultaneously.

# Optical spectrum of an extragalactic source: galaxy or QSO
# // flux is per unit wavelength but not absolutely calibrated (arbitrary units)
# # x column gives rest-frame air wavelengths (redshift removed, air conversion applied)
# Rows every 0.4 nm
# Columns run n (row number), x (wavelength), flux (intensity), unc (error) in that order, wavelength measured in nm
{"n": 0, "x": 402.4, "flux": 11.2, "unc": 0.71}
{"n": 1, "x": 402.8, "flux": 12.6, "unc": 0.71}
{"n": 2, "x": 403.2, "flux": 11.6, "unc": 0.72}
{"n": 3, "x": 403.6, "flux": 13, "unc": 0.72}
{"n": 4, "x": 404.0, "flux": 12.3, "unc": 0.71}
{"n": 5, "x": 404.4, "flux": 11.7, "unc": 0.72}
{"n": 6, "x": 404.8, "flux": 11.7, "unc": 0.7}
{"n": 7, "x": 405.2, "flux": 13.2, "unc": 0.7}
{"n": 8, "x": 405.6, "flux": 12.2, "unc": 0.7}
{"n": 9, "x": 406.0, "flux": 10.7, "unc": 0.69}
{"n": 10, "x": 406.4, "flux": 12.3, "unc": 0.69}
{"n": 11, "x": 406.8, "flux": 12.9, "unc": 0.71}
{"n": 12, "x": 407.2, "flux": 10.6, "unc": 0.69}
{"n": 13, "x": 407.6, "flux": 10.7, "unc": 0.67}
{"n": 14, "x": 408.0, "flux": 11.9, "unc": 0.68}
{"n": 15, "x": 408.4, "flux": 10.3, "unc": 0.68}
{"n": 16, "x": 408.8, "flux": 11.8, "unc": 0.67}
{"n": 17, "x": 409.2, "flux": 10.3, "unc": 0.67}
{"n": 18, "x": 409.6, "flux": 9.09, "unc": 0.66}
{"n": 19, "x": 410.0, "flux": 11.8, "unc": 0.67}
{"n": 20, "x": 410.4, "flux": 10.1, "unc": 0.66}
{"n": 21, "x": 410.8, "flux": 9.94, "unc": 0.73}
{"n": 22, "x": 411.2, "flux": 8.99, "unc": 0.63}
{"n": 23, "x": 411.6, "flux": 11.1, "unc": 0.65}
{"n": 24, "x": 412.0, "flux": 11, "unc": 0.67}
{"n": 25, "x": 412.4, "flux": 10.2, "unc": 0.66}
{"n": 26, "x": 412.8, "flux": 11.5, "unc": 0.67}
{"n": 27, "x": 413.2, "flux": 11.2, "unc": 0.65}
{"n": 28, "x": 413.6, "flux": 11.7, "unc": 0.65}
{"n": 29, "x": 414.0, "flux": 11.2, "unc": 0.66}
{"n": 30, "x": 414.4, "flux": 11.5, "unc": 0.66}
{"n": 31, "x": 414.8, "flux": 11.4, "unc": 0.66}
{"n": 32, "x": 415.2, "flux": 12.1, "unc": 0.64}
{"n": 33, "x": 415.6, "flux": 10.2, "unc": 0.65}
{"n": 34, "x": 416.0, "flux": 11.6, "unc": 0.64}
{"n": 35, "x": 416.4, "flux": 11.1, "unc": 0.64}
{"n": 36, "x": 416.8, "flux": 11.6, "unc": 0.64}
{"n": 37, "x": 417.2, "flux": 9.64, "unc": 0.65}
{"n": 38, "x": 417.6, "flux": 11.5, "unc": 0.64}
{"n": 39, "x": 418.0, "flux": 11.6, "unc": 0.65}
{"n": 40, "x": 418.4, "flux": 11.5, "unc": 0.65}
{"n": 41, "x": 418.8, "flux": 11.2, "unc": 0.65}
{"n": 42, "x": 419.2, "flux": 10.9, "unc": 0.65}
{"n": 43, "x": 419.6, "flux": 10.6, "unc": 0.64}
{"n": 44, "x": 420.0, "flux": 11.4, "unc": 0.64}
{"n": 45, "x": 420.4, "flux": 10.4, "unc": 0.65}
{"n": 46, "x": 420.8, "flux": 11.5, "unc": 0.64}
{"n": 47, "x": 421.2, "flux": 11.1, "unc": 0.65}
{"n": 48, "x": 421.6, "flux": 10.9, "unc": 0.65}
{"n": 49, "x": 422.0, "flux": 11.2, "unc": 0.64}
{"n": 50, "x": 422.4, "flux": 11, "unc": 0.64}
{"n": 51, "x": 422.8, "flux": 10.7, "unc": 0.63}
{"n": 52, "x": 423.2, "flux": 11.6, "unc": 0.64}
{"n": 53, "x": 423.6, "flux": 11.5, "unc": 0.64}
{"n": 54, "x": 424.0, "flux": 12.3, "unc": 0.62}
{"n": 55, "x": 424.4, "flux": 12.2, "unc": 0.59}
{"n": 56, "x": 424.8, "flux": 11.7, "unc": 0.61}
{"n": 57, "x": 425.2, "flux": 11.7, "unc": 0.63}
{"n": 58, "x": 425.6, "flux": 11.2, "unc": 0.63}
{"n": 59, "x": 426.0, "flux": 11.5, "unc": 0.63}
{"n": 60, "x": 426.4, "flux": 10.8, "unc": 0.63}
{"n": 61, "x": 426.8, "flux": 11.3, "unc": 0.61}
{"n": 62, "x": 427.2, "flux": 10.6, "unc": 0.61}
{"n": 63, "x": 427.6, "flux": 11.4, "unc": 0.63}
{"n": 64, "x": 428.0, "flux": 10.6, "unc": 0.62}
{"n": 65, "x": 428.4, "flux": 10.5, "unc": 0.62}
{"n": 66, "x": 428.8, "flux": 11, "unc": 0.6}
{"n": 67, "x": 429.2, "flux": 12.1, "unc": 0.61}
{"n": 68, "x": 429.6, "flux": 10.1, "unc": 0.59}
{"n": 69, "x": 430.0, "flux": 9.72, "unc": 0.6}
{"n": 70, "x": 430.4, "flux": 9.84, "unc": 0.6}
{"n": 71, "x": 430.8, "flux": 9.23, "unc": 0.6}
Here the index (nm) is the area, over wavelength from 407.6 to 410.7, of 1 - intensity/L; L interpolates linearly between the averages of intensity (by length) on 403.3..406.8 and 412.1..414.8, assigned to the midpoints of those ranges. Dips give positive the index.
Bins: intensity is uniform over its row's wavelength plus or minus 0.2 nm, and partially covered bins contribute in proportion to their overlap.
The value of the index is 0.260 nm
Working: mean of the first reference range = 12.2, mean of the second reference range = 11.2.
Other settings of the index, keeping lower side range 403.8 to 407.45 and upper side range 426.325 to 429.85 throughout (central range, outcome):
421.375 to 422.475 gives 0.02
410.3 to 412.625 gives 0.29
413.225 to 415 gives 0.02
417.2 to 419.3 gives 0.03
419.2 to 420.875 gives 0.05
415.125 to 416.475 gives 0.03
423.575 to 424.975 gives -0.11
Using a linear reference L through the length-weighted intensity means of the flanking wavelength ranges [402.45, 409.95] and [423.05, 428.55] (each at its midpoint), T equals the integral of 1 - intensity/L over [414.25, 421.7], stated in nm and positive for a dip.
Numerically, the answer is 0.20 nm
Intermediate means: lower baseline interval 11.6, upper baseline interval 11.4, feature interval 11.1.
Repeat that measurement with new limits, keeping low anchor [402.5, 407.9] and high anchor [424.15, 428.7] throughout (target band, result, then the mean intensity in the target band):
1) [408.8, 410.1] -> 0.14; 10.5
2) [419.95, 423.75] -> 0.09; 11.1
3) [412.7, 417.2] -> 0.13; 11.3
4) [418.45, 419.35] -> 0.03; 11.1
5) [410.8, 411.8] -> 0.15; 10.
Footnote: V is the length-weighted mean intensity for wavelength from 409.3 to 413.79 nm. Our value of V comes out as 10.6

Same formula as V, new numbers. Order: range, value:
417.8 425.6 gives 11.3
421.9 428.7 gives 11.3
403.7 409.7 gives 11.5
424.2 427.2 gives 11.4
